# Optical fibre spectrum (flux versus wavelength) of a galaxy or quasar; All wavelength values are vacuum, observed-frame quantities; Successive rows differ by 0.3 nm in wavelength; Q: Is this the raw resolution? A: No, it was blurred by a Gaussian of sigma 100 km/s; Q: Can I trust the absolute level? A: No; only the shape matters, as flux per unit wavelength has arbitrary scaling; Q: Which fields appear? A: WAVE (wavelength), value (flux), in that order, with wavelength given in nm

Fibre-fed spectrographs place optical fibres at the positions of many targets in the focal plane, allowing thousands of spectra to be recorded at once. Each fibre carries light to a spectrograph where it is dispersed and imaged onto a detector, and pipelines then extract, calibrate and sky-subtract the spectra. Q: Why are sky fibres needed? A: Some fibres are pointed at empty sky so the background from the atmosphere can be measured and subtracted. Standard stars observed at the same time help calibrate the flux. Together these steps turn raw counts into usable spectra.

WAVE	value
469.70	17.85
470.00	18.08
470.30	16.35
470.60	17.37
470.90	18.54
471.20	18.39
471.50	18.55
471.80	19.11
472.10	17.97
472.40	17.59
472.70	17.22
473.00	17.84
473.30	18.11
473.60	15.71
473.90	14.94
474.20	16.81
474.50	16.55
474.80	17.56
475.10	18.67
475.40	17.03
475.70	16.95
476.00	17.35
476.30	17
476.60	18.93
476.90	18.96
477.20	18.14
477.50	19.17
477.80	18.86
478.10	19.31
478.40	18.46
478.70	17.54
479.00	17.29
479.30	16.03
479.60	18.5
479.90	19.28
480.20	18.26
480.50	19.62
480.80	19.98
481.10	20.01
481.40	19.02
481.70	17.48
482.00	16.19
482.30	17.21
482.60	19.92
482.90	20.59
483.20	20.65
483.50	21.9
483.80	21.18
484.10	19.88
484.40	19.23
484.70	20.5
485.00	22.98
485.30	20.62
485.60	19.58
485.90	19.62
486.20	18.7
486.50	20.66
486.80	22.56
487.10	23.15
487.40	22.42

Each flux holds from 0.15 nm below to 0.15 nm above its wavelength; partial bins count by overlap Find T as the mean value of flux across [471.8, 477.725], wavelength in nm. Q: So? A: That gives 17.6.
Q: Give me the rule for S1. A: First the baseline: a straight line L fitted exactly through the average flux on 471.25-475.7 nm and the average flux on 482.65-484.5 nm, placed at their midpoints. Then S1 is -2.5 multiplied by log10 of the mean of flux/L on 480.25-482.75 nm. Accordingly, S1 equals 0.07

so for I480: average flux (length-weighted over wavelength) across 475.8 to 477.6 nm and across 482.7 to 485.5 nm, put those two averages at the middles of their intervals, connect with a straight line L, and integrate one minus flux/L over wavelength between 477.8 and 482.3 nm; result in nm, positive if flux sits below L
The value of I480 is 0.24 nm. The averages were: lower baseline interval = 18.2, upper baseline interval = 20.8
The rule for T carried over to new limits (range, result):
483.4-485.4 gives 20.9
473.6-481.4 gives 18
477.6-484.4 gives 19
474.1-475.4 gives 17.4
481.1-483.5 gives 19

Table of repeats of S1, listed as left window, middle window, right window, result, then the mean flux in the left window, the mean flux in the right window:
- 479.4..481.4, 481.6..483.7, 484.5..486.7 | 0.03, 19.2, 20.4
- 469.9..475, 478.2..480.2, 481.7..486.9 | 0.06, 17.5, 20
